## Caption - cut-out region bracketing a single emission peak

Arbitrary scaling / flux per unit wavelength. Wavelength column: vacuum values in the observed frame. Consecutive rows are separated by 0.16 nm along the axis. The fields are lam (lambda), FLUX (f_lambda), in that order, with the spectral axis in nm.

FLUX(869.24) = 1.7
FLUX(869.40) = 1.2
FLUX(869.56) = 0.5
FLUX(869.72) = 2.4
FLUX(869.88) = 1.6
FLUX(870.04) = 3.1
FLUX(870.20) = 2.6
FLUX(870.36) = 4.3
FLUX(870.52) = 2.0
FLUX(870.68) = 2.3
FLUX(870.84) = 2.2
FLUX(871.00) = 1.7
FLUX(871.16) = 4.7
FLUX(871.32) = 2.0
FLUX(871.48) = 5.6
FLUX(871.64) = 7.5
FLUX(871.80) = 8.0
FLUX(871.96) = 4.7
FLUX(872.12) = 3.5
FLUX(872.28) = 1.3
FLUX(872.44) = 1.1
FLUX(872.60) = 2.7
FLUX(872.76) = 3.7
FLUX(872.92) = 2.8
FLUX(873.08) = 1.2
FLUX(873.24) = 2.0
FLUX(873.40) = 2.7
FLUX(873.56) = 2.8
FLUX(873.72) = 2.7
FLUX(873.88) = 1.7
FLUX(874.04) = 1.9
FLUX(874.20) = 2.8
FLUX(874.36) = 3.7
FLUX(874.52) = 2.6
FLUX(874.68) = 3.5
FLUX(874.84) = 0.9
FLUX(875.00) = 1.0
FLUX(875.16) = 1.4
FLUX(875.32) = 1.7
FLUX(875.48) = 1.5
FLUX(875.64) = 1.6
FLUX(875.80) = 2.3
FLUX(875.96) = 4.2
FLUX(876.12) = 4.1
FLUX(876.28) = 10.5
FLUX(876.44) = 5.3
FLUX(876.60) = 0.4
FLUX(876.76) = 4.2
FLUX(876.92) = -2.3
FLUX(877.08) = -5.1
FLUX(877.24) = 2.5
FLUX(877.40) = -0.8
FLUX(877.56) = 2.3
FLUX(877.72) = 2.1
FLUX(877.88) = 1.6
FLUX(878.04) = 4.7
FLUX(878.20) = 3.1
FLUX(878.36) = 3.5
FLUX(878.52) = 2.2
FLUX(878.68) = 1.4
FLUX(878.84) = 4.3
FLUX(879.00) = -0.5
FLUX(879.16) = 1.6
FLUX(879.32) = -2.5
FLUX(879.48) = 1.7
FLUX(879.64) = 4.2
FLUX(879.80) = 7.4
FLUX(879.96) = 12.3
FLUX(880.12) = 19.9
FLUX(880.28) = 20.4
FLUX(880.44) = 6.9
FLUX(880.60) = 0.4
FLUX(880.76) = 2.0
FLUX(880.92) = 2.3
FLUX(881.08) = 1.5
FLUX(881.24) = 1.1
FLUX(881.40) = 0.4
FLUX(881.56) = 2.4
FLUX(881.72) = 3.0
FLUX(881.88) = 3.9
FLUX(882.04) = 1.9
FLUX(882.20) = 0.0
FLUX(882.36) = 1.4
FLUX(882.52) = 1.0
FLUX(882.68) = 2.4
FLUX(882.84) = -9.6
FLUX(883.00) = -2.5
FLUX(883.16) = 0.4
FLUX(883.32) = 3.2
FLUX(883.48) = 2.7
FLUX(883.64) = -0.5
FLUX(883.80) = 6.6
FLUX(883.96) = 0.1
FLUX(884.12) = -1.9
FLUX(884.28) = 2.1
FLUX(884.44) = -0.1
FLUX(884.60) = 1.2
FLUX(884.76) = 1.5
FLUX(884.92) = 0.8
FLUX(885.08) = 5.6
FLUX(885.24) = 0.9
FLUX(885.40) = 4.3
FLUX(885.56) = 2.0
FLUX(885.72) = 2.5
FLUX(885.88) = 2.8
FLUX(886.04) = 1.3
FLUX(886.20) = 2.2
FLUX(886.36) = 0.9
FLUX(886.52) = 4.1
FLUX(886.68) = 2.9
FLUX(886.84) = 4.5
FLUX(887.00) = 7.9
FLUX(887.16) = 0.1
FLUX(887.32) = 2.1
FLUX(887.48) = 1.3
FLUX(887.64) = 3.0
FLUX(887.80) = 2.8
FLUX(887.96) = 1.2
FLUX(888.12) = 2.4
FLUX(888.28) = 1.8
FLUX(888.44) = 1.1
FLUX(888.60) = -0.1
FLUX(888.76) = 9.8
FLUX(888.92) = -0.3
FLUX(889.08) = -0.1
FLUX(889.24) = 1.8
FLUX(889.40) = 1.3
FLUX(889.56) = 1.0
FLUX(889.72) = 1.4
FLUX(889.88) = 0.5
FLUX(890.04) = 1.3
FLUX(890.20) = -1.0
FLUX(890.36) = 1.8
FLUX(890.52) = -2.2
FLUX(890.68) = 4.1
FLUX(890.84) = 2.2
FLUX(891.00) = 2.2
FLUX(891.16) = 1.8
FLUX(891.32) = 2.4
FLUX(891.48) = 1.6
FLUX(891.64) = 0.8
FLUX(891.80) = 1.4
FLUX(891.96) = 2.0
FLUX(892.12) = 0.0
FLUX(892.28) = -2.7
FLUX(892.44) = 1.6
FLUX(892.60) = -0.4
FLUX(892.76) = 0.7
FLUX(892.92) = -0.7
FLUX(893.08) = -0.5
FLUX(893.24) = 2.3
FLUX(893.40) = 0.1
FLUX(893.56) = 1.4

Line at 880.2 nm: [O III]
